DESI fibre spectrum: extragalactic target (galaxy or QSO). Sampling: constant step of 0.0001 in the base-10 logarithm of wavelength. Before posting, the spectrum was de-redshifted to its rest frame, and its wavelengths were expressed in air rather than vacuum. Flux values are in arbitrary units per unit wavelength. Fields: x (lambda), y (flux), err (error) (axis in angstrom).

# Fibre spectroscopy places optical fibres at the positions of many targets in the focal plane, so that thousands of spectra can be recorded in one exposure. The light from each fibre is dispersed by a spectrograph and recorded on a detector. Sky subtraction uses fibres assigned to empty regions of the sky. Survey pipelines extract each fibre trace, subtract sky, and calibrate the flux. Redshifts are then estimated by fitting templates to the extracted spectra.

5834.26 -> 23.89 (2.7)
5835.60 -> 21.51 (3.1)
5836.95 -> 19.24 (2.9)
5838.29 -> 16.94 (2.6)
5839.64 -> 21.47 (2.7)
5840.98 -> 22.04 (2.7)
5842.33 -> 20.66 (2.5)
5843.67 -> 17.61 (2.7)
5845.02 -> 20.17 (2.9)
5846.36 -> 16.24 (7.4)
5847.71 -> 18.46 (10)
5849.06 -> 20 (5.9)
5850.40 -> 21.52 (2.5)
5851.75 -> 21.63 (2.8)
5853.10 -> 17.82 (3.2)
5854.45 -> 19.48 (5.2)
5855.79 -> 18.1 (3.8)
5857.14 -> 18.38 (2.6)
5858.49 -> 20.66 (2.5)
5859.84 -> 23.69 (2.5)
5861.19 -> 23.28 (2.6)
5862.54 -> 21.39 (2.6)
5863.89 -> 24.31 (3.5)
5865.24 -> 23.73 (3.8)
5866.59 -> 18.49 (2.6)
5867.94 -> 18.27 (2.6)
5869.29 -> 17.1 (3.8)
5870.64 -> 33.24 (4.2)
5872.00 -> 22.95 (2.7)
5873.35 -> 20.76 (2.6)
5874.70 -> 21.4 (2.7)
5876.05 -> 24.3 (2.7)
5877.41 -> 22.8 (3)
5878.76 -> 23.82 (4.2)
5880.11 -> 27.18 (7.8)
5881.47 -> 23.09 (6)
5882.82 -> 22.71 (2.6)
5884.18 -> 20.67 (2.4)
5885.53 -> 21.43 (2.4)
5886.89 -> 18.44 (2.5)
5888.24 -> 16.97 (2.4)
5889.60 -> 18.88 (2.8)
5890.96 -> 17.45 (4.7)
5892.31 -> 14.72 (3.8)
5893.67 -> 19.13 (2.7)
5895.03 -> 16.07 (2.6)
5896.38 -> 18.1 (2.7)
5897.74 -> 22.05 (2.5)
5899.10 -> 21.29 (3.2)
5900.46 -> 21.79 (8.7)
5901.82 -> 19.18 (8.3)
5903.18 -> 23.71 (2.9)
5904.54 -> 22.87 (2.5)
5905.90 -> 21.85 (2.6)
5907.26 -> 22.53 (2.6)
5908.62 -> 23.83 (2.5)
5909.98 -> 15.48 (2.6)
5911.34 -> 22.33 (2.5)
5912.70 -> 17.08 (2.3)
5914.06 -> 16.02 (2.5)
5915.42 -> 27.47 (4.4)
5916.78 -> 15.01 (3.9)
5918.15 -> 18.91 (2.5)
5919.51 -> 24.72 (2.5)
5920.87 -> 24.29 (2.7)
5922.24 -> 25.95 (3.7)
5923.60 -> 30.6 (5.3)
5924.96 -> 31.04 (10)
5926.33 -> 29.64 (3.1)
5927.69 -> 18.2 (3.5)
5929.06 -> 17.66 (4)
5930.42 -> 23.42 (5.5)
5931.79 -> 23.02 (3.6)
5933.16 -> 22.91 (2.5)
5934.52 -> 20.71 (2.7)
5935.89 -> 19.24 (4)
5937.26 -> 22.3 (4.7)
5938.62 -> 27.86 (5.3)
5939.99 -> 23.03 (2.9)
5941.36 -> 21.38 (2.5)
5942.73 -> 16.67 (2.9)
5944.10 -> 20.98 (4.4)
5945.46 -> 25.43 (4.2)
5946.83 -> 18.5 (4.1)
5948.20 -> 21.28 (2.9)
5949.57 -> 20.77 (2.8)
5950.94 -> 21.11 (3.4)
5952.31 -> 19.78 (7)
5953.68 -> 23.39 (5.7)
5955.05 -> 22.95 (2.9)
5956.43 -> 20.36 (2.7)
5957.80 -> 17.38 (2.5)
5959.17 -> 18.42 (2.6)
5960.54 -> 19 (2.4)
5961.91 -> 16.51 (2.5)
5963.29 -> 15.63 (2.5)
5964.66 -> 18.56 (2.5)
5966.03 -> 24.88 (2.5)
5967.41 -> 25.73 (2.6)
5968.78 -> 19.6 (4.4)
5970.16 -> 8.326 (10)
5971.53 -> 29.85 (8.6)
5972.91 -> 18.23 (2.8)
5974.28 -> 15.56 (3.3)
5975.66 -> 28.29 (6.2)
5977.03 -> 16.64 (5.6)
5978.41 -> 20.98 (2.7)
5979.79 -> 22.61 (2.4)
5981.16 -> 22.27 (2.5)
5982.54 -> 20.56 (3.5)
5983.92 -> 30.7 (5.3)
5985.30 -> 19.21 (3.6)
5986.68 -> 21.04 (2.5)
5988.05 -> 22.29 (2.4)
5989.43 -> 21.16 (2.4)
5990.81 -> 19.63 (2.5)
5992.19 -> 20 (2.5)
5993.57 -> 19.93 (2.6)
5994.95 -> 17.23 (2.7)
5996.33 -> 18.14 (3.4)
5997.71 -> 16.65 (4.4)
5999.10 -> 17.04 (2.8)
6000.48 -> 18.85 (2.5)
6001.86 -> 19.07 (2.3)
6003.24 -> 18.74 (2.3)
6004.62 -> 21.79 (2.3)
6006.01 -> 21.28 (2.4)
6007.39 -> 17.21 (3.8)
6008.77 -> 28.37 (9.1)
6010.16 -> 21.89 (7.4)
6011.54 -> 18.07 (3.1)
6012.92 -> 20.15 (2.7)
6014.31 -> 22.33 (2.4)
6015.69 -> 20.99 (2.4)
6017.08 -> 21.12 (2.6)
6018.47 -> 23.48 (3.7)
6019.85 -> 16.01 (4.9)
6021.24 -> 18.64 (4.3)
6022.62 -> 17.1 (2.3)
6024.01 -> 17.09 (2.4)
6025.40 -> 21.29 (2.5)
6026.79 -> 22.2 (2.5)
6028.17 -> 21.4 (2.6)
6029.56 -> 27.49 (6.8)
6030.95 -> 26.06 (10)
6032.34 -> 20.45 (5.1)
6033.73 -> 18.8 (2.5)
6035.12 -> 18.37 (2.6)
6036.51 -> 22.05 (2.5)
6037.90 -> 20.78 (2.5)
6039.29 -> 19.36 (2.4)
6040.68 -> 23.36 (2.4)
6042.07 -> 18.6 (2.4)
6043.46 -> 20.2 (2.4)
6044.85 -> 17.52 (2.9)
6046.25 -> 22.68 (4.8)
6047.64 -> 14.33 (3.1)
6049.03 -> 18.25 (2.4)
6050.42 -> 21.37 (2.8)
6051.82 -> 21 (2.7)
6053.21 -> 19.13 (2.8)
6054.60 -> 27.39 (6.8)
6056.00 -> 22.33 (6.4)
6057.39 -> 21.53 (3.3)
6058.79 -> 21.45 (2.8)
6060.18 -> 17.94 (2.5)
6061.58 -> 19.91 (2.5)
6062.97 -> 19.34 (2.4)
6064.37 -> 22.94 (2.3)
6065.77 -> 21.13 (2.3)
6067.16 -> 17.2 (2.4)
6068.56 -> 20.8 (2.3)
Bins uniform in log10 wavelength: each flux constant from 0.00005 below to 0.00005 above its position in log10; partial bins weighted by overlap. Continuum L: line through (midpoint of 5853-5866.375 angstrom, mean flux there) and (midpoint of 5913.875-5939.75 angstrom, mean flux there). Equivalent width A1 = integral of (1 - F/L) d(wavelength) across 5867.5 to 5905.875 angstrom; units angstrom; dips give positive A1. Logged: 1.5 angstrom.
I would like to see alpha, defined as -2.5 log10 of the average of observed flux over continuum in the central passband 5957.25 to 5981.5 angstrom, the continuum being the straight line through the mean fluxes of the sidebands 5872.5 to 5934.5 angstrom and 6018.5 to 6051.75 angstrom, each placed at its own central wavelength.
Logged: 0.05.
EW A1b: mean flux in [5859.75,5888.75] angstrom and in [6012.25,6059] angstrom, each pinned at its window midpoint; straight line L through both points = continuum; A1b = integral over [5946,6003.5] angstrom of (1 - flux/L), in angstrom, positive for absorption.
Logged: 3.00 angstrom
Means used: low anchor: 22.3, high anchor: 20.7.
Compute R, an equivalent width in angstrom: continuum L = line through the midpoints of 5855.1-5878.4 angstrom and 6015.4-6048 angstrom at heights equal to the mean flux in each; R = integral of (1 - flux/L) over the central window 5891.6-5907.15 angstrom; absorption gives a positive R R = 1.1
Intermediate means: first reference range 22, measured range 20.2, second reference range 20.4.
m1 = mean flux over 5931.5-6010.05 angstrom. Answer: 20.7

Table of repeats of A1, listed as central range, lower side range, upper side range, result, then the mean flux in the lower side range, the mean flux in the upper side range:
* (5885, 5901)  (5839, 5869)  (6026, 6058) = 1.29 angstrom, 20.3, 21.1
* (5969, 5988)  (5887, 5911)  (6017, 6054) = -0.96 angstrom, 19.8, 20.3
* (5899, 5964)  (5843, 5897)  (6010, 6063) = -2.95 angstrom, 20.6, 20.6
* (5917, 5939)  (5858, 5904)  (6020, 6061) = -2.59 angstrom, 21.3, 20.6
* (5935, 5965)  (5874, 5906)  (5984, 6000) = -0.48 angstrom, 20.8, 19.7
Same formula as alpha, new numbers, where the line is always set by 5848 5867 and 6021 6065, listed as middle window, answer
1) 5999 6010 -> 0.008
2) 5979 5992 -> -0.068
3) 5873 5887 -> -0.088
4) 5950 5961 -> 0.022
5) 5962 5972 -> 0.044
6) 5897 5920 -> -0.005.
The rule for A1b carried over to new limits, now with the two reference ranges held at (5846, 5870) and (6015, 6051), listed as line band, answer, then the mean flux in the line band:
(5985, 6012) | 0.5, 19.9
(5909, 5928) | -2.3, 22.7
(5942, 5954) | -0.3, 20.8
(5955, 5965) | 1.0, 18.3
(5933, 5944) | -0.8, 21.7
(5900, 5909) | -0.9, 22.2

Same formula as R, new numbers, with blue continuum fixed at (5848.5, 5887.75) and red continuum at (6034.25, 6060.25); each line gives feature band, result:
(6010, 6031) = -0.14 angstrom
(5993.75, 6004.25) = 1.33 angstrom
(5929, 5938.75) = -0.38 angstrom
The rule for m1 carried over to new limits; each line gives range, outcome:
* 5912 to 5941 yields 22.8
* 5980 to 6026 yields 20.3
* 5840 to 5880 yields 21.2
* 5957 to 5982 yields 19.9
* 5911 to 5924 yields 22.1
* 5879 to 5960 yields 21.4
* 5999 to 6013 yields 20.4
